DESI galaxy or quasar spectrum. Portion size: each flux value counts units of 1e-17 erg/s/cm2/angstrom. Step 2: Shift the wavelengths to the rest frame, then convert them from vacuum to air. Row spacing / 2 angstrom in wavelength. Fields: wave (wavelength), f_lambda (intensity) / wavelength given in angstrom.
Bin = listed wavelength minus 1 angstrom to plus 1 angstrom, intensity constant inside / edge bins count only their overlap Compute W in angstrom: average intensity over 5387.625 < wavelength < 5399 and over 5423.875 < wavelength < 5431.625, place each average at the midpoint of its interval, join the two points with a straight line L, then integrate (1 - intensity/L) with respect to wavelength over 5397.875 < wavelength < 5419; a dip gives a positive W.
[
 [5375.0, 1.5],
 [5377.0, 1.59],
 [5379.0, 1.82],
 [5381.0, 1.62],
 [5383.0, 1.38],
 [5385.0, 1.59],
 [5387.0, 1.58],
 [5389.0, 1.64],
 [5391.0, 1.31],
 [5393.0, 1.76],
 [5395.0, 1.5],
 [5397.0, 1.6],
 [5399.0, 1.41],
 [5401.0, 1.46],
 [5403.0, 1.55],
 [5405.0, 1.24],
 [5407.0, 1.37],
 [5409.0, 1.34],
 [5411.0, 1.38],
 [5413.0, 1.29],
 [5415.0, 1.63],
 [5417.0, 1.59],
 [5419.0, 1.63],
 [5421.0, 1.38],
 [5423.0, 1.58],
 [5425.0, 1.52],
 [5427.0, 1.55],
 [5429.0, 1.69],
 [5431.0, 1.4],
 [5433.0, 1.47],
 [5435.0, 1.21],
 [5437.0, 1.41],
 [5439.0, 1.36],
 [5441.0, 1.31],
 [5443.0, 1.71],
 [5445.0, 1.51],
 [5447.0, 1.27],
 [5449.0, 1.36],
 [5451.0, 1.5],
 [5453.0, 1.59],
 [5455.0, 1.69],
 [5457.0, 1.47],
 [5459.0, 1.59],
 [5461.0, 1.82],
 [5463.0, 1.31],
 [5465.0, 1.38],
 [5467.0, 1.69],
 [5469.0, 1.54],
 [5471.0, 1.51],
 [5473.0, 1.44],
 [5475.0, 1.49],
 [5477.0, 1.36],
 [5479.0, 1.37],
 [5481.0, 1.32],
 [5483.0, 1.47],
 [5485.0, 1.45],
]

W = 1.5 angstrom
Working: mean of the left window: 1.55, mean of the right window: 1.55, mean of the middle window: 1.44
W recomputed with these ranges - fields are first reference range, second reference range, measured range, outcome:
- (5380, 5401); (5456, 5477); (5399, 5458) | 2.41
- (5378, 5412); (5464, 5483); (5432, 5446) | 0.48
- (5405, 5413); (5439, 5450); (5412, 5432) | -2.27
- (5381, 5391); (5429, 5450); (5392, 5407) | 0.08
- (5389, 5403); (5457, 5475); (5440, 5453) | 0.61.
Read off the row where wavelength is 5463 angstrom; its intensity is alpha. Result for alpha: 1.31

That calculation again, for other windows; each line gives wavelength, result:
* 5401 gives 1.46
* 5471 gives 1.51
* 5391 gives 1.31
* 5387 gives 1.58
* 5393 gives 1.76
